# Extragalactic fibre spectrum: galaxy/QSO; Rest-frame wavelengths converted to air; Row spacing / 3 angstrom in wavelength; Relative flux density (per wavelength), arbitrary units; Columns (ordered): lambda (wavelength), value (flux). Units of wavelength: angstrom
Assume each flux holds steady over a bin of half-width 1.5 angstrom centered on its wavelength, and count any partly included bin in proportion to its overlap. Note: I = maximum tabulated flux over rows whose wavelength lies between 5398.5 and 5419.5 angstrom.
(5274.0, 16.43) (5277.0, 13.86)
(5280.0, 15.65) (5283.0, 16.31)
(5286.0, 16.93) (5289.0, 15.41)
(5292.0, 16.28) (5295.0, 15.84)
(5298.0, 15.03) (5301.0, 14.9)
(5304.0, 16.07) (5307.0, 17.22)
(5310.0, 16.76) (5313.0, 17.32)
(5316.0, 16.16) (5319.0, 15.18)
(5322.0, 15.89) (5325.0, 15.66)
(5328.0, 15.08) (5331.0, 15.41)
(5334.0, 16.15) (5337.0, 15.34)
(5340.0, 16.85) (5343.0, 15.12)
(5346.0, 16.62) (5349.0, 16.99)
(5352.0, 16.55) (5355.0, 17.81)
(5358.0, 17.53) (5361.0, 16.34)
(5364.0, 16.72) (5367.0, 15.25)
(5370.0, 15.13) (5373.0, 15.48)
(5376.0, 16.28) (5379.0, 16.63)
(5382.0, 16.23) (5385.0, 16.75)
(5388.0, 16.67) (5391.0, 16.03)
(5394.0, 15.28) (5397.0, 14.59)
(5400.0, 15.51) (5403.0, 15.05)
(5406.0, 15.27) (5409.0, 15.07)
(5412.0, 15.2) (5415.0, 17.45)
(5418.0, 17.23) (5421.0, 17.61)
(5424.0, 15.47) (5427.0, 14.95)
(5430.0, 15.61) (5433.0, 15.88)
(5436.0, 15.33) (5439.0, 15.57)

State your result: 17.45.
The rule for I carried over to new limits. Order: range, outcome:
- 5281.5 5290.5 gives 16.93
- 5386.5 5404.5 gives 16.67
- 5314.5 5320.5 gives 16.16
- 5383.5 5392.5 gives 16.75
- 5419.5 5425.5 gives 17.61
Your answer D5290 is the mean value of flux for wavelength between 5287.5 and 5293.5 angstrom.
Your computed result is 15.8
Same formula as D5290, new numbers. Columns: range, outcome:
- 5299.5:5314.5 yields 16.5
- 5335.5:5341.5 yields 16.1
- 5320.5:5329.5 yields 15.5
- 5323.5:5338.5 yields 15.5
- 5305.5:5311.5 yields 17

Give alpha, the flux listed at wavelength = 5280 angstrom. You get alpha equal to 15.65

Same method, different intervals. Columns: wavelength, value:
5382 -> 16.23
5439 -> 15.57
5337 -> 15.34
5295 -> 15.84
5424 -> 15.47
